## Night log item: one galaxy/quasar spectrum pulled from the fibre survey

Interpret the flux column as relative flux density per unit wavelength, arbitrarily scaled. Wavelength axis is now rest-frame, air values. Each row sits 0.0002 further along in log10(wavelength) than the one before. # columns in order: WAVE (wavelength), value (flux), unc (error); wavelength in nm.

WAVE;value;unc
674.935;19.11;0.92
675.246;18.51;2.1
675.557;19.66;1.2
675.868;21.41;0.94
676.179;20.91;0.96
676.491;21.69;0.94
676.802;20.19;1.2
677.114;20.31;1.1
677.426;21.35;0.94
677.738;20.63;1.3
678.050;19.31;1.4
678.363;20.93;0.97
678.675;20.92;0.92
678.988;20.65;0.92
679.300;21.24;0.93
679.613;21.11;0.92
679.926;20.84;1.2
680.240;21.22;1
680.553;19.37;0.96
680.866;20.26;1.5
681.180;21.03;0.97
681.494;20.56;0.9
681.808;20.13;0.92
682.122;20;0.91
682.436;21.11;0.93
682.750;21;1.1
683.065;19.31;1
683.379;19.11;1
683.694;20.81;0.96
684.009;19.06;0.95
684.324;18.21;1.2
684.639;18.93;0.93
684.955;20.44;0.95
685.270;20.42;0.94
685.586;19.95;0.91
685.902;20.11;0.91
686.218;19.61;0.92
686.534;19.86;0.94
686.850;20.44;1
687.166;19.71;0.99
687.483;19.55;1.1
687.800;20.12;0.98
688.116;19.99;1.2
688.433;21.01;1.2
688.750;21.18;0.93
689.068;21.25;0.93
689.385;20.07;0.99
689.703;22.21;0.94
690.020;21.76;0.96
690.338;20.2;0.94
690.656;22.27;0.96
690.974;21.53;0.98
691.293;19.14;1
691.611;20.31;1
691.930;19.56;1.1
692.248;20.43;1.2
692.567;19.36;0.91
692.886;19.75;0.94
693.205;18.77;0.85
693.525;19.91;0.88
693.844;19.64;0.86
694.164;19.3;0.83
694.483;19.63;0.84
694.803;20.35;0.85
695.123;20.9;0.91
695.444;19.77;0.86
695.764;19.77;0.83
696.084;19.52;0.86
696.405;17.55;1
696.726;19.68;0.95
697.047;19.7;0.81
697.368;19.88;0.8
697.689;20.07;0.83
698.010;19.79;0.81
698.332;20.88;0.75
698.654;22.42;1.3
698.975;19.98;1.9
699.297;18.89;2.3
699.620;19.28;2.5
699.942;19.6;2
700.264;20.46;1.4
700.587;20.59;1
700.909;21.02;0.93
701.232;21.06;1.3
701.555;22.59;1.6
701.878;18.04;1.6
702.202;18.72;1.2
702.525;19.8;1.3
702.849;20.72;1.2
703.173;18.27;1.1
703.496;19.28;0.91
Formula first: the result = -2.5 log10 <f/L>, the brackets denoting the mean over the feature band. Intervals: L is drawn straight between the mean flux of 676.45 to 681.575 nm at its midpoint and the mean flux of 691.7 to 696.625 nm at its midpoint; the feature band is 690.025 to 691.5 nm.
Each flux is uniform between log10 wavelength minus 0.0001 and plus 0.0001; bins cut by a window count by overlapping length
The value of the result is -0.05 mag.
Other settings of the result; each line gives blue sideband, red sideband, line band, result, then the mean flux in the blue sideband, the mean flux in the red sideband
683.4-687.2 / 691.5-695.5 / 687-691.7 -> -0.048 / 19.8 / 19.8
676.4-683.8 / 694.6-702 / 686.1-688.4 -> 0.021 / 20.5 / 20.1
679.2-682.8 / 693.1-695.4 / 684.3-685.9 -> 0.034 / 20.6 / 19.8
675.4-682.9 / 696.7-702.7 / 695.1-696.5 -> 0.043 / 20.7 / 20.1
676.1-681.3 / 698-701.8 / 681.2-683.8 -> 0.020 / 20.7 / 20.5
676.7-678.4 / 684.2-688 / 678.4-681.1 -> -0.025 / 20.4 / 19.8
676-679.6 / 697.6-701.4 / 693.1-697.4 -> 0.045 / 20.8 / 20.3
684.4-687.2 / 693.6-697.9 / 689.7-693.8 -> -0.029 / 19.9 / 19.7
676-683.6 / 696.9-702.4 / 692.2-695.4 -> 0.028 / 20.6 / 20.2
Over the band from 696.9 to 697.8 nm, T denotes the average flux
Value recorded 19.9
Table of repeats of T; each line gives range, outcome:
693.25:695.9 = 19.9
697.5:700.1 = 20.1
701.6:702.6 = 19.2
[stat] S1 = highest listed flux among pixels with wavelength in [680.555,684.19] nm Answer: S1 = 21.11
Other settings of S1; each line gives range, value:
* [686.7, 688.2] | 20.44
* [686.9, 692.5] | 22.27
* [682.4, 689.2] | 21.25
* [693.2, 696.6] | 20.9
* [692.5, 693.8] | 19.91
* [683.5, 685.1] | 20.81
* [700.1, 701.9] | 22.59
